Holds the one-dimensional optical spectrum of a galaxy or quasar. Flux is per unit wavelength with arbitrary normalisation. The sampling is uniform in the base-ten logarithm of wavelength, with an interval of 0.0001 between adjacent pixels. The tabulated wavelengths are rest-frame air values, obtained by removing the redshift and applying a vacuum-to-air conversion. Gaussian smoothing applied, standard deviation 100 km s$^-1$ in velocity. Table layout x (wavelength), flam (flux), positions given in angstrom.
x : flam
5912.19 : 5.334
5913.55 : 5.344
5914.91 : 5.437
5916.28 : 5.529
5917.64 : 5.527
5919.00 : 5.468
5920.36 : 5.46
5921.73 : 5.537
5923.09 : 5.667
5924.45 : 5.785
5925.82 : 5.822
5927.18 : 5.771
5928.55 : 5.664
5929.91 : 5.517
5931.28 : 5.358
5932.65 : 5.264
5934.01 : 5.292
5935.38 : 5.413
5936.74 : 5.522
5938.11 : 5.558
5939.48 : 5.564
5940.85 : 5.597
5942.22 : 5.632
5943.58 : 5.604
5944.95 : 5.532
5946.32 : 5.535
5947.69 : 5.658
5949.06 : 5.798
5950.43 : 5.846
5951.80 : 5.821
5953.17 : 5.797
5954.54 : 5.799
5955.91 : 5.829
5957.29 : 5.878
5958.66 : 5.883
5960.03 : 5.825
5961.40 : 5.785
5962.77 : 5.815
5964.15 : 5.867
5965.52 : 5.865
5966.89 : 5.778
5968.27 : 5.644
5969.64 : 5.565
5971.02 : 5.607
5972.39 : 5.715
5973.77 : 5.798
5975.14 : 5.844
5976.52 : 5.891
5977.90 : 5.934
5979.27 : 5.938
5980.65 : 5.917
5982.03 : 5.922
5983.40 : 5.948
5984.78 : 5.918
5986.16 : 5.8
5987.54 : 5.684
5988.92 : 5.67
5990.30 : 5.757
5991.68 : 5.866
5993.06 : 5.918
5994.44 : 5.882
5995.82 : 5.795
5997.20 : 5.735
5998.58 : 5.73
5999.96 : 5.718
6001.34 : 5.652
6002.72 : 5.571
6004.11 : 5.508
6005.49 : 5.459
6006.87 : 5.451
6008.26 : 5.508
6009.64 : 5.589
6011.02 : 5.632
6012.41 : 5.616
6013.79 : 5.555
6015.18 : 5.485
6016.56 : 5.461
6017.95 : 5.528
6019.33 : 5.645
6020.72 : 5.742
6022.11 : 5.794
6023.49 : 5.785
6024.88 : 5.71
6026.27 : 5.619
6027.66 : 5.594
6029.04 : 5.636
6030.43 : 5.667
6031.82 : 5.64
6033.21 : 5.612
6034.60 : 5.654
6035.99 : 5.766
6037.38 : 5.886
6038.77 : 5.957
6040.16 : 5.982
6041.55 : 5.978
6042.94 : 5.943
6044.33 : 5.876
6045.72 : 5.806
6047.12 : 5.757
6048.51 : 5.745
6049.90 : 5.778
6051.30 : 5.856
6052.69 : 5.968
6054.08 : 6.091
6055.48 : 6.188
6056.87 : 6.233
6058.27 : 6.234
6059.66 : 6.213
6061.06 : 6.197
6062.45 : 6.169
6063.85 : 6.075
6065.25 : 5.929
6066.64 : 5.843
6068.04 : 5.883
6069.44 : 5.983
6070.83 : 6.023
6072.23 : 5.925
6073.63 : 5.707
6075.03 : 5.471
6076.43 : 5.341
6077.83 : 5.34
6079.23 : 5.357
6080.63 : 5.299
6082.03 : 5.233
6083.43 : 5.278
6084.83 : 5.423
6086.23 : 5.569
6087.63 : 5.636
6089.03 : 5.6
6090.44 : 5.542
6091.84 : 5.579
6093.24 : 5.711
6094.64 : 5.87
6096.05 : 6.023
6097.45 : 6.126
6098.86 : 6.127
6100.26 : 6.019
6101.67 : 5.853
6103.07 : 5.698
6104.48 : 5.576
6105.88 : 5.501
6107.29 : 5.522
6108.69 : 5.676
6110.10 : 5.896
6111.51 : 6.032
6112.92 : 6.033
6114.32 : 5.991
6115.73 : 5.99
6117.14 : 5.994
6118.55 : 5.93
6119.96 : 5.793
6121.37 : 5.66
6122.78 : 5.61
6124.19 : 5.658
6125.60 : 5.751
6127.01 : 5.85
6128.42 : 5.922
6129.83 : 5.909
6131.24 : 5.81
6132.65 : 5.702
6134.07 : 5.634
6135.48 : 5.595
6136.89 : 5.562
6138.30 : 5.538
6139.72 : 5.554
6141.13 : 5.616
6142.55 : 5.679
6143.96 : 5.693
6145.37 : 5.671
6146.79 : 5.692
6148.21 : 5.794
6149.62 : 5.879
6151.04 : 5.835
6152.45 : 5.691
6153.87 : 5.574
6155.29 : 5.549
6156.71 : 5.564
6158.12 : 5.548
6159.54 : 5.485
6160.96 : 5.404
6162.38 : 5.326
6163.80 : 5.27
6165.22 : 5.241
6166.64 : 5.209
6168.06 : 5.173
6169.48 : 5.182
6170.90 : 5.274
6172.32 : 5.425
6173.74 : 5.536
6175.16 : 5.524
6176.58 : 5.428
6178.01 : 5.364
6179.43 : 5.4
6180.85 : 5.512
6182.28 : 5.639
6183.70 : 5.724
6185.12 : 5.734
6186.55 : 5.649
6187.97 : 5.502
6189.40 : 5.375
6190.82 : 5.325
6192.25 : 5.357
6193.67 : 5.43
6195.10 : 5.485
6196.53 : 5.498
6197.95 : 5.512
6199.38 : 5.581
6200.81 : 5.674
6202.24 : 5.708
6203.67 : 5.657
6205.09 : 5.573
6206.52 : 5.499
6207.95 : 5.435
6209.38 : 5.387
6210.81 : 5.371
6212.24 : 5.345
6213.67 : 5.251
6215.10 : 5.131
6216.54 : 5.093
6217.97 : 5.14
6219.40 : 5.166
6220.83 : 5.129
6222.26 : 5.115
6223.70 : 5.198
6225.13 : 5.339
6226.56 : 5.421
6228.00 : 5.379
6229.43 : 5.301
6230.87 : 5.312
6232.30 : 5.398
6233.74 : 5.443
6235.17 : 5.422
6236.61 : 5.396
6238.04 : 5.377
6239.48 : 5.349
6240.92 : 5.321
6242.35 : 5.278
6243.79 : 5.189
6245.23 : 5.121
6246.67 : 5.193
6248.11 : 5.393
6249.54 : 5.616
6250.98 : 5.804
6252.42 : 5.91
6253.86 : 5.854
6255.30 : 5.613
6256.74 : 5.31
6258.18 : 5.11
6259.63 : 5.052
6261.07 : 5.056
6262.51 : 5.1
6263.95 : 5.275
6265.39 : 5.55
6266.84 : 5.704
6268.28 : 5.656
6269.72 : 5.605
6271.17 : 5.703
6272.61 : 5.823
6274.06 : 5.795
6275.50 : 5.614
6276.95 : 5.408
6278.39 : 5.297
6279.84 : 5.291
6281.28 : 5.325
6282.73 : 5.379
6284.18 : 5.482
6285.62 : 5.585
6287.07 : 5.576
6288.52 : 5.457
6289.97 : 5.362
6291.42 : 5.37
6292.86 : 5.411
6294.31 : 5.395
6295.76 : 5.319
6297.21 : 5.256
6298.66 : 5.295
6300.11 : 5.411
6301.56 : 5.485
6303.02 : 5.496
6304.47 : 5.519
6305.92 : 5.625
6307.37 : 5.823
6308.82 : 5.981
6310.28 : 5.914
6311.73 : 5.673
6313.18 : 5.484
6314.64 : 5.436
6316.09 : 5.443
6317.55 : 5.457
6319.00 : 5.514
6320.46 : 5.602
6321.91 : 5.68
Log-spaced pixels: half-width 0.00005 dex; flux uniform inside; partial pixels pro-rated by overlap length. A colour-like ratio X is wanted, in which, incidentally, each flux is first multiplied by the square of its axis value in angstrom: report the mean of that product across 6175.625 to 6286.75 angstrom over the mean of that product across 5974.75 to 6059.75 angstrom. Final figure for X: 1.0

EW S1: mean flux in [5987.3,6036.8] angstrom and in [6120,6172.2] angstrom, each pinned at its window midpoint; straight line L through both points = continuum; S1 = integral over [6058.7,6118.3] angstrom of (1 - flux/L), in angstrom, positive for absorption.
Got -1.6 angstrom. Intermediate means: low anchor 5.66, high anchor 5.59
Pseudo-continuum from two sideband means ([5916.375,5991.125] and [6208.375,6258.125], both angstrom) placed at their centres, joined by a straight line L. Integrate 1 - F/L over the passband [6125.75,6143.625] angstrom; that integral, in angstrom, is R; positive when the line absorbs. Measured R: -0.7 angstrom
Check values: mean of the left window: 5.7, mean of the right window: 5.35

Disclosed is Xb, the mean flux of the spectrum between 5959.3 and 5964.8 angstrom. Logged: 5.82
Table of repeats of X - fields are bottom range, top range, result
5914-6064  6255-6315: 1.05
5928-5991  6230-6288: 1.05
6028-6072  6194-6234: 0.96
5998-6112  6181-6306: 1.00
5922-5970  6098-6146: 1.08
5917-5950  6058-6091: 1.08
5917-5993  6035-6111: 1.06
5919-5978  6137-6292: 1.05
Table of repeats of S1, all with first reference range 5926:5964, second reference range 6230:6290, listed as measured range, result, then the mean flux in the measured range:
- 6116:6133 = -0.84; 5.81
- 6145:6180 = 0.18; 5.48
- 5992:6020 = -0.05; 5.63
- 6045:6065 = -1.57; 6.02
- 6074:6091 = 0.41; 5.43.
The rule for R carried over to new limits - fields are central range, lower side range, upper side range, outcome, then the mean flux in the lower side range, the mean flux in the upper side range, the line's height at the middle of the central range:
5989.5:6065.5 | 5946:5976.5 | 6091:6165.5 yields -0.39 angstrom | 5.78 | 5.72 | 5.75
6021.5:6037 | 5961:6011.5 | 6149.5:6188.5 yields 0.01 angstrom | 5.75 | 5.48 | 5.69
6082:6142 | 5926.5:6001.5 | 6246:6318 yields -1.30 angstrom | 5.73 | 5.49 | 5.62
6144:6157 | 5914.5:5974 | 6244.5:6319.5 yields -0.35 angstrom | 5.65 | 5.49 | 5.55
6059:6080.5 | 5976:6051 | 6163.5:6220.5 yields -0.69 angstrom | 5.73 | 5.42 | 5.63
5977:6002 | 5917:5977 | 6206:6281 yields -0.86 angstrom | 5.67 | 5.38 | 5.63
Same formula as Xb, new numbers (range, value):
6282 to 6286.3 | 5.48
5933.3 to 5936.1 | 5.37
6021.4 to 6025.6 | 5.76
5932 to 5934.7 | 5.28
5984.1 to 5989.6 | 5.76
